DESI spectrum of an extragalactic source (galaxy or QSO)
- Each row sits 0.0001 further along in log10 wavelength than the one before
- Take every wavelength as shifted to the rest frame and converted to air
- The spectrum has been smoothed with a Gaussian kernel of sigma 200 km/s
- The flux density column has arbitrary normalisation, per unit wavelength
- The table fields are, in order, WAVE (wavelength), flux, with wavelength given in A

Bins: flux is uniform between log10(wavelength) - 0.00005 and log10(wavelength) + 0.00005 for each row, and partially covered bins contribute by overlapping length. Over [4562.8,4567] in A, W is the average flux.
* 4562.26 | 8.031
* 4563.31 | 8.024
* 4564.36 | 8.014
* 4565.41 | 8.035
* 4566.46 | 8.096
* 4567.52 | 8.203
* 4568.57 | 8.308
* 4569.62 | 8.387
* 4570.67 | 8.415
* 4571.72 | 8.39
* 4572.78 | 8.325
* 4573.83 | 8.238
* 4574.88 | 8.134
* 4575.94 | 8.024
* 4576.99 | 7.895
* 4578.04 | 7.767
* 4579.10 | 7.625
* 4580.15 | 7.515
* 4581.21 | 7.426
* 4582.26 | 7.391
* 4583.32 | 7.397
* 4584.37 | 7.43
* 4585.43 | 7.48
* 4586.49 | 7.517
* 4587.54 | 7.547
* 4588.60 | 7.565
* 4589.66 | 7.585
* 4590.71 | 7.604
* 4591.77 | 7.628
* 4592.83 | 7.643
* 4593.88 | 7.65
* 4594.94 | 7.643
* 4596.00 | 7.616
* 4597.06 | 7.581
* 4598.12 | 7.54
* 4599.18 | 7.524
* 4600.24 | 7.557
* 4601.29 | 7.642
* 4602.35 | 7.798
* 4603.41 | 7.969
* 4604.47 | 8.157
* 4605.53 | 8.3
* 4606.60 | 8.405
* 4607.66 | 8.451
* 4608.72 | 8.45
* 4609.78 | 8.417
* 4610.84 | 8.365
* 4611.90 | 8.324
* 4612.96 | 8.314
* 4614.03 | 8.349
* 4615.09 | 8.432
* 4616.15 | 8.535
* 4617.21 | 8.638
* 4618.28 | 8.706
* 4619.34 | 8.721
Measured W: 8.03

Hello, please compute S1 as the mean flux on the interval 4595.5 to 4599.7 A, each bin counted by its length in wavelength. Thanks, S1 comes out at 7.56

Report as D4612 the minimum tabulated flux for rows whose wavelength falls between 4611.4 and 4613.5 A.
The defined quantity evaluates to 8.314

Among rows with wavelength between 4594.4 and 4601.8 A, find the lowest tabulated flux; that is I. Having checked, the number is 7.524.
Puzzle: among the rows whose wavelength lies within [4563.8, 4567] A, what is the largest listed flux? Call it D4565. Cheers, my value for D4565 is 8.096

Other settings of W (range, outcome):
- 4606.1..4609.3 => 8.44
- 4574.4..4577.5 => 8.01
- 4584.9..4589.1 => 7.52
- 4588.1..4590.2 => 7.59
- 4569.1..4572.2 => 8.41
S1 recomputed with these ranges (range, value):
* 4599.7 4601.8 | 7.63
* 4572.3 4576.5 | 8.18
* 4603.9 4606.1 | 8.19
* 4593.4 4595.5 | 7.63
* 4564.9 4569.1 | 8.16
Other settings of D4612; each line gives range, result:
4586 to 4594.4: 7.517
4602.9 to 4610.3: 7.969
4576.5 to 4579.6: 7.625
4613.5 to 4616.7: 8.349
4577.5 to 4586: 7.391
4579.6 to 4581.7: 7.426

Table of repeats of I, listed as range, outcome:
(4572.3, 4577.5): 7.895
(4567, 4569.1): 8.203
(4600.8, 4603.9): 7.642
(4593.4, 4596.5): 7.616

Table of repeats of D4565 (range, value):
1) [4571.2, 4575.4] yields 8.39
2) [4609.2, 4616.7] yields 8.535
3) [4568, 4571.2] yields 8.415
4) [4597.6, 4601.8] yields 7.642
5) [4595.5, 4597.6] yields 7.616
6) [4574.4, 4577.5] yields 8.134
